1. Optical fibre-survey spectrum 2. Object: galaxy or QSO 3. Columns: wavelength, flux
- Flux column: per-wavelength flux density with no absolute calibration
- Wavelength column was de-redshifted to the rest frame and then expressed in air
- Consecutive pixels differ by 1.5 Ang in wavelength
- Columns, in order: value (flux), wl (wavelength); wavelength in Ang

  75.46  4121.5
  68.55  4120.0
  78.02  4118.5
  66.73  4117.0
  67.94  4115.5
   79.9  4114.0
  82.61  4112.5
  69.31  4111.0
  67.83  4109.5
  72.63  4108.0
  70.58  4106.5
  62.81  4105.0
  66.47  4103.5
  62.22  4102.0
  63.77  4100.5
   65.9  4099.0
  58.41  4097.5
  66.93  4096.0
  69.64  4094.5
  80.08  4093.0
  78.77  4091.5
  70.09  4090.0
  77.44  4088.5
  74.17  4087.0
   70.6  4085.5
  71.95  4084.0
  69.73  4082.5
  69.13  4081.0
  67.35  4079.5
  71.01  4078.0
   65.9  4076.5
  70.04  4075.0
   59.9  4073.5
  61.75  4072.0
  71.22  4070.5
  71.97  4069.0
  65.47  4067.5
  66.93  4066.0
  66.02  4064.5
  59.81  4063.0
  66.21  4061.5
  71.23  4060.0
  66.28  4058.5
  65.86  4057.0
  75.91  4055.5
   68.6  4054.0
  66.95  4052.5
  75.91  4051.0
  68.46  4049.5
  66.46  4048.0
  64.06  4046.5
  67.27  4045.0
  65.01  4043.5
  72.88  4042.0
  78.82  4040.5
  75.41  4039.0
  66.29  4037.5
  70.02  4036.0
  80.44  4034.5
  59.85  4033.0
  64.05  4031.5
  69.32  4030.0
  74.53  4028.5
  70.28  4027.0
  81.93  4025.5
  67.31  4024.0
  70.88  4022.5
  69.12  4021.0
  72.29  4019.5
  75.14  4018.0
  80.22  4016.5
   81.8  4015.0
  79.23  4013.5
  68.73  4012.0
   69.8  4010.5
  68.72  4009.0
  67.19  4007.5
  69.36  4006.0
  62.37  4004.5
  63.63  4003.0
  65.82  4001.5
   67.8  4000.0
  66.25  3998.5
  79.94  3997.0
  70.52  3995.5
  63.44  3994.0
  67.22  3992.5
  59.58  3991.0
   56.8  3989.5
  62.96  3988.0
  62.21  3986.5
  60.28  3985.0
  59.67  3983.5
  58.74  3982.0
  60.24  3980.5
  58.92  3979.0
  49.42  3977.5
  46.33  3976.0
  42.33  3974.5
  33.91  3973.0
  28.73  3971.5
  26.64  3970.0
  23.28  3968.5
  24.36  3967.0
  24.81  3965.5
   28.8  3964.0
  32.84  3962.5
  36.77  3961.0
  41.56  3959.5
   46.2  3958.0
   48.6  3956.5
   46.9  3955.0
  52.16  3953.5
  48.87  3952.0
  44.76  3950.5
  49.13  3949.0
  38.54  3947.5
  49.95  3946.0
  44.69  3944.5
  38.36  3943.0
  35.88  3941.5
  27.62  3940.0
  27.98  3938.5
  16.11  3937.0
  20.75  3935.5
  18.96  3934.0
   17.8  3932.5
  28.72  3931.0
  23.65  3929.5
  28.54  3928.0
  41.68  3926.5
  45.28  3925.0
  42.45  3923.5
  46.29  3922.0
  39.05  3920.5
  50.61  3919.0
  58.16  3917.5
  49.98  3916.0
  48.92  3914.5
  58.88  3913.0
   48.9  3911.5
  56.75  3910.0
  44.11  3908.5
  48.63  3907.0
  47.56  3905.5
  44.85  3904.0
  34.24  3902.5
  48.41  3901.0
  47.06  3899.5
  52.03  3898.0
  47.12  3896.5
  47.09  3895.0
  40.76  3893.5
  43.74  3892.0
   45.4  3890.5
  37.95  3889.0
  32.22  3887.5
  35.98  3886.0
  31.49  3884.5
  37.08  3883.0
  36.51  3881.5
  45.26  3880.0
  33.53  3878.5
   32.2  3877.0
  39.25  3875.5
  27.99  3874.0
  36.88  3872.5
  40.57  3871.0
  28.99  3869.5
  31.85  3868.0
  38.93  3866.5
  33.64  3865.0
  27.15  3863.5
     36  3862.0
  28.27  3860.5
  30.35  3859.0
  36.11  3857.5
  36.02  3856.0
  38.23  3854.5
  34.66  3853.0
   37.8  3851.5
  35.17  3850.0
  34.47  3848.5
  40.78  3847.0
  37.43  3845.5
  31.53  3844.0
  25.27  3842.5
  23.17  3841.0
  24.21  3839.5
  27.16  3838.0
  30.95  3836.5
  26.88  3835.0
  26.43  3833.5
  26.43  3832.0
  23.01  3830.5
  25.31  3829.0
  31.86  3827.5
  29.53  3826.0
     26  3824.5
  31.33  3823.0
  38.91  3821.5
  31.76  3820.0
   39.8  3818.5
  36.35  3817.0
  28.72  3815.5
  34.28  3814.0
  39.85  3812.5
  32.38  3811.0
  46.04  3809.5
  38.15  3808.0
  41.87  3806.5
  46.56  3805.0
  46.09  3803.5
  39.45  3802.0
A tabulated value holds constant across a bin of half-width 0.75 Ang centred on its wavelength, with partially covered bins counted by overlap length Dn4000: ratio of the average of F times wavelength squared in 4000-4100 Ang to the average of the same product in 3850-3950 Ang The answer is 1.9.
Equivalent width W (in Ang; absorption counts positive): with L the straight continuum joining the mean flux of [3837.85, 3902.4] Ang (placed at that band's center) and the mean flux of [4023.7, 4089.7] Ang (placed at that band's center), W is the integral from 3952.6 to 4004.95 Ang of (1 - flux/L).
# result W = 4.9 Ang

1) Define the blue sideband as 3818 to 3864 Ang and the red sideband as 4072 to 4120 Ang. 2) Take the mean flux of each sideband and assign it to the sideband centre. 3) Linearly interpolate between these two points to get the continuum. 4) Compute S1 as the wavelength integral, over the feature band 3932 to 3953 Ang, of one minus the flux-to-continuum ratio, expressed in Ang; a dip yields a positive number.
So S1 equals 5.5 Ang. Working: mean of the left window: 31.3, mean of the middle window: 34.7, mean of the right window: 69.8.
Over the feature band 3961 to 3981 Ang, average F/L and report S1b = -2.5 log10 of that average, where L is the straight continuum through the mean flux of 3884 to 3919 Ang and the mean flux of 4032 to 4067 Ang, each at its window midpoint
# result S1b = 0.48 mag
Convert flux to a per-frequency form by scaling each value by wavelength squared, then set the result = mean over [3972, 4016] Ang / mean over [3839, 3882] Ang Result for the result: 2.0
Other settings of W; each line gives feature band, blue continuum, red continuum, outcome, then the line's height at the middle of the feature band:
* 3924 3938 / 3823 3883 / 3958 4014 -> 5.5 Ang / 45.1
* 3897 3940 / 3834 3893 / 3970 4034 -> 4.6 Ang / 46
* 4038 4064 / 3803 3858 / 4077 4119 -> -2.1 Ang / 63.9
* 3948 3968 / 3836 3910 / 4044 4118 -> 3.9 Ang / 50.1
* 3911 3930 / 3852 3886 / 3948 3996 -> -2.0 Ang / 40.9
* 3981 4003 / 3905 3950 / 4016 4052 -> -2.1 Ang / 58.7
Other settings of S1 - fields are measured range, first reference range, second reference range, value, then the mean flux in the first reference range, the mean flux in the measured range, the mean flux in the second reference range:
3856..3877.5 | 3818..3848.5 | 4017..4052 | 1.8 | 29.9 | 33.5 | 70.7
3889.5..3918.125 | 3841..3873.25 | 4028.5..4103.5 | -4.1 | 34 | 47.9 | 68.8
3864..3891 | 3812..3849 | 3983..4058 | 3.1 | 30.8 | 35.7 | 69.2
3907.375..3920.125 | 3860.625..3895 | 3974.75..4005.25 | -2.1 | 36.2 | 51.6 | 61.8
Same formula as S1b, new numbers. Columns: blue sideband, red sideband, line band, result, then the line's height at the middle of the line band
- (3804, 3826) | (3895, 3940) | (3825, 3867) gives 0.21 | 37.7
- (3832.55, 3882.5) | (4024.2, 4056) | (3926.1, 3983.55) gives 0.38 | 53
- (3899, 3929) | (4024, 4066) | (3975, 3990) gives 0.02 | 58.4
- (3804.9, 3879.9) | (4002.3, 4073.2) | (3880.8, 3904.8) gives 0.03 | 42.6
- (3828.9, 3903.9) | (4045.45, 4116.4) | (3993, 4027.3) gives -0.22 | 57.8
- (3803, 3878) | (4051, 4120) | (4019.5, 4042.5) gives -0.17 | 61.3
